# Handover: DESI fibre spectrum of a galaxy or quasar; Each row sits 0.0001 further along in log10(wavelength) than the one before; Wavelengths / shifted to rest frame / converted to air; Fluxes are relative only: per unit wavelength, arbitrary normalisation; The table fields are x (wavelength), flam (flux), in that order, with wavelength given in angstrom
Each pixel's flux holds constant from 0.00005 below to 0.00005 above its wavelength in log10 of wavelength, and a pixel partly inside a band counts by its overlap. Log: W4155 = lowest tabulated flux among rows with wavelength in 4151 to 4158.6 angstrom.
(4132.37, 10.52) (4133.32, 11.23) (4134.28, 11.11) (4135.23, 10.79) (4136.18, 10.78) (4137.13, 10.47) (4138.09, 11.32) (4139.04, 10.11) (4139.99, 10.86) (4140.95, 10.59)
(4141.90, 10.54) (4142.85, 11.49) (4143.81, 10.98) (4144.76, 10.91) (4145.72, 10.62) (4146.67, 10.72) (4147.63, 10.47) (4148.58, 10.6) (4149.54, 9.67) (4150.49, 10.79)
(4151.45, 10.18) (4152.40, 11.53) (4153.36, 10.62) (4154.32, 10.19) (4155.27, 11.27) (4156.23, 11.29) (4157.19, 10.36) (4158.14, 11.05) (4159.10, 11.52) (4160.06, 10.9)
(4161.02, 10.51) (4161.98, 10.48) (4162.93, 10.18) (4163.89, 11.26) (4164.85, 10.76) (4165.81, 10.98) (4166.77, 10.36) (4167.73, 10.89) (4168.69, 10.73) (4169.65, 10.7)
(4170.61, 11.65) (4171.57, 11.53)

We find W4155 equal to 10.18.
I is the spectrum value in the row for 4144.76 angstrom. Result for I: 10.91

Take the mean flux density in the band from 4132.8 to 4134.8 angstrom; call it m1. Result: 11.1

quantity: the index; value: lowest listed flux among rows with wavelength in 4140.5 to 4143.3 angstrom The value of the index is 10.54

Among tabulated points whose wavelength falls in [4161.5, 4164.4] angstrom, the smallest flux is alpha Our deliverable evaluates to 10.18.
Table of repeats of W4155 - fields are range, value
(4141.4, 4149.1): 10.47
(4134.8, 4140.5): 10.11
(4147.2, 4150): 9.67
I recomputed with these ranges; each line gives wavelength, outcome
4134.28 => 11.11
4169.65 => 10.7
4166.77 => 10.36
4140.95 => 10.59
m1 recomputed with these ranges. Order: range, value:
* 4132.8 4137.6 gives 10.9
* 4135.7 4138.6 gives 10.8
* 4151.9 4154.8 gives 10.8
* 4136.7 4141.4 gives 10.7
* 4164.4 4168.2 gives 10.7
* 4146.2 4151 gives 10.4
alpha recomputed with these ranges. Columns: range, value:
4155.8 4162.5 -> 10.36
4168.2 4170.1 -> 10.7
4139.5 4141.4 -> 10.59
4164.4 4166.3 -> 10.76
